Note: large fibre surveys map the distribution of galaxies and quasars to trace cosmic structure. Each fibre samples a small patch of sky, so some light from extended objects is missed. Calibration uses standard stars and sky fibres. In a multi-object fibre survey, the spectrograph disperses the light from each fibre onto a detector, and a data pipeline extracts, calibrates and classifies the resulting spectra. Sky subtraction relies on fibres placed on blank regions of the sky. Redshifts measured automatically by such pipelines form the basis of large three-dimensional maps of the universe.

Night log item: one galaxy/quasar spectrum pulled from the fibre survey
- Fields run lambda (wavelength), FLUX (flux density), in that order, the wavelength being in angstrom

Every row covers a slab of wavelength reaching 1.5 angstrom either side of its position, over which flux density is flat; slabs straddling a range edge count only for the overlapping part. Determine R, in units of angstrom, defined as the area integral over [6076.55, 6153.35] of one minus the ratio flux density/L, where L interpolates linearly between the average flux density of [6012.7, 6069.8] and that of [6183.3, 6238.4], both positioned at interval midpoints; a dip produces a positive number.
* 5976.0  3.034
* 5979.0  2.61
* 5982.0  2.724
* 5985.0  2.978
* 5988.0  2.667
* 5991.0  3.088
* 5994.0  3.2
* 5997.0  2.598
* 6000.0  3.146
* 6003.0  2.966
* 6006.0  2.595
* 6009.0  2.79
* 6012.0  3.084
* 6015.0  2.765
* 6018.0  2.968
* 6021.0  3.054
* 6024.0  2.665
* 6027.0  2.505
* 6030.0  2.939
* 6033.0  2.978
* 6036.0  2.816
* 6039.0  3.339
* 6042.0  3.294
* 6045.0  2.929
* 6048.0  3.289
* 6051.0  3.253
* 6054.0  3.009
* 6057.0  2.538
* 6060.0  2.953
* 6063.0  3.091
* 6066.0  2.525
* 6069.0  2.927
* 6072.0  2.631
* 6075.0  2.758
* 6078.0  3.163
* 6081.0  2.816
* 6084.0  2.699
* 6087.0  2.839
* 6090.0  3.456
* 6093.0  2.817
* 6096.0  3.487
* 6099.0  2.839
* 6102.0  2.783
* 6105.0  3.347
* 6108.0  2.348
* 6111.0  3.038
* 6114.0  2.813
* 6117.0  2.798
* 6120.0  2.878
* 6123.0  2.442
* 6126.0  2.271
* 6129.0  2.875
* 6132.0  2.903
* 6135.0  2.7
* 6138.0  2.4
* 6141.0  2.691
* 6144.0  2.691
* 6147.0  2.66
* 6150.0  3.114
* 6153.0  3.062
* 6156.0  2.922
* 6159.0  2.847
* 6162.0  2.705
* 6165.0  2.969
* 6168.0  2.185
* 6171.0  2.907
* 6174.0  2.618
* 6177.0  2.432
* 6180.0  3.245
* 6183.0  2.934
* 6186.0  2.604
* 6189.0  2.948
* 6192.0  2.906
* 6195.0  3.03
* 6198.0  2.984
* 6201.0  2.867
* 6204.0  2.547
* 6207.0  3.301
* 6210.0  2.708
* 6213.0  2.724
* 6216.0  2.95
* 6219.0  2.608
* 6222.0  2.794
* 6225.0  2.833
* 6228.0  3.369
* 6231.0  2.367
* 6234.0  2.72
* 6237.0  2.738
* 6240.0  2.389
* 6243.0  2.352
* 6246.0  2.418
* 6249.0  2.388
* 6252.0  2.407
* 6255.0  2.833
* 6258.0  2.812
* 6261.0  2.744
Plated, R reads 1.5 angstrom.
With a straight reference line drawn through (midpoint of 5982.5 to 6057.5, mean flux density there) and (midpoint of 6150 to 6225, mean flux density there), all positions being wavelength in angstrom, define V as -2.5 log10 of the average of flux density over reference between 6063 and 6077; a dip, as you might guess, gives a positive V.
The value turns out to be 0.05 mag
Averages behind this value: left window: 2.94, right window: 2.83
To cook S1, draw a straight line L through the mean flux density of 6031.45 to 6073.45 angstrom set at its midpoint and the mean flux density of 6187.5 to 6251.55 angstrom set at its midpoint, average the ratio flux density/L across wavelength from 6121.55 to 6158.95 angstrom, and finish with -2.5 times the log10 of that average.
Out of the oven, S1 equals 0.05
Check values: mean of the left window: 2.97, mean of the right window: 2.75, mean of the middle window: 2.73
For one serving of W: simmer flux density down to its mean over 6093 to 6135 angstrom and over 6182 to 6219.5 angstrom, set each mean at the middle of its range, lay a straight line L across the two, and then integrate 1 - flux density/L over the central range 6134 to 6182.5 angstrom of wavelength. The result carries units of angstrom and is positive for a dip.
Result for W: 1.4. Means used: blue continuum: 2.83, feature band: 2.76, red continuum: 2.86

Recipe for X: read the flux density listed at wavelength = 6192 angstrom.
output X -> 2.906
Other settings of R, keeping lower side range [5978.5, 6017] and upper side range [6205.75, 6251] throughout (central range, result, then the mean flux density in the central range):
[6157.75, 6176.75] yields 0.43 angstrom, 2.69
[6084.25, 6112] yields -1.81 angstrom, 2.98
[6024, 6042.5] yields -0.60 angstrom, 2.94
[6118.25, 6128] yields 0.79 angstrom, 2.55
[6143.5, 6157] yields -0.70 angstrom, 2.9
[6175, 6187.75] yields -0.29 angstrom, 2.8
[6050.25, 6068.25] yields -0.35 angstrom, 2.88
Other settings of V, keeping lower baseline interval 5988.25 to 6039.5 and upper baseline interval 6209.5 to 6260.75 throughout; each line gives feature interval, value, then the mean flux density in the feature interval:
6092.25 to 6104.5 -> -0.078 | 3.02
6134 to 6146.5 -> 0.060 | 2.62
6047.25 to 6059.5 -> -0.053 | 3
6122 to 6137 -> 0.057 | 2.64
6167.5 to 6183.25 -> -0.002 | 2.74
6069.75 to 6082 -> -0.005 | 2.85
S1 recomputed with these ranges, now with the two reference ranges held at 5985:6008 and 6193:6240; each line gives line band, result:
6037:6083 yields -0.032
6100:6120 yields 0.001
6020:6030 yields 0.051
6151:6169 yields 0.013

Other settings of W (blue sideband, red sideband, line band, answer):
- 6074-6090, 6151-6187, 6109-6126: 0.78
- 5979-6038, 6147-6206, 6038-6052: -1.74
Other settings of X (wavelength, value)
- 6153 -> 3.062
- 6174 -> 2.618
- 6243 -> 2.352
